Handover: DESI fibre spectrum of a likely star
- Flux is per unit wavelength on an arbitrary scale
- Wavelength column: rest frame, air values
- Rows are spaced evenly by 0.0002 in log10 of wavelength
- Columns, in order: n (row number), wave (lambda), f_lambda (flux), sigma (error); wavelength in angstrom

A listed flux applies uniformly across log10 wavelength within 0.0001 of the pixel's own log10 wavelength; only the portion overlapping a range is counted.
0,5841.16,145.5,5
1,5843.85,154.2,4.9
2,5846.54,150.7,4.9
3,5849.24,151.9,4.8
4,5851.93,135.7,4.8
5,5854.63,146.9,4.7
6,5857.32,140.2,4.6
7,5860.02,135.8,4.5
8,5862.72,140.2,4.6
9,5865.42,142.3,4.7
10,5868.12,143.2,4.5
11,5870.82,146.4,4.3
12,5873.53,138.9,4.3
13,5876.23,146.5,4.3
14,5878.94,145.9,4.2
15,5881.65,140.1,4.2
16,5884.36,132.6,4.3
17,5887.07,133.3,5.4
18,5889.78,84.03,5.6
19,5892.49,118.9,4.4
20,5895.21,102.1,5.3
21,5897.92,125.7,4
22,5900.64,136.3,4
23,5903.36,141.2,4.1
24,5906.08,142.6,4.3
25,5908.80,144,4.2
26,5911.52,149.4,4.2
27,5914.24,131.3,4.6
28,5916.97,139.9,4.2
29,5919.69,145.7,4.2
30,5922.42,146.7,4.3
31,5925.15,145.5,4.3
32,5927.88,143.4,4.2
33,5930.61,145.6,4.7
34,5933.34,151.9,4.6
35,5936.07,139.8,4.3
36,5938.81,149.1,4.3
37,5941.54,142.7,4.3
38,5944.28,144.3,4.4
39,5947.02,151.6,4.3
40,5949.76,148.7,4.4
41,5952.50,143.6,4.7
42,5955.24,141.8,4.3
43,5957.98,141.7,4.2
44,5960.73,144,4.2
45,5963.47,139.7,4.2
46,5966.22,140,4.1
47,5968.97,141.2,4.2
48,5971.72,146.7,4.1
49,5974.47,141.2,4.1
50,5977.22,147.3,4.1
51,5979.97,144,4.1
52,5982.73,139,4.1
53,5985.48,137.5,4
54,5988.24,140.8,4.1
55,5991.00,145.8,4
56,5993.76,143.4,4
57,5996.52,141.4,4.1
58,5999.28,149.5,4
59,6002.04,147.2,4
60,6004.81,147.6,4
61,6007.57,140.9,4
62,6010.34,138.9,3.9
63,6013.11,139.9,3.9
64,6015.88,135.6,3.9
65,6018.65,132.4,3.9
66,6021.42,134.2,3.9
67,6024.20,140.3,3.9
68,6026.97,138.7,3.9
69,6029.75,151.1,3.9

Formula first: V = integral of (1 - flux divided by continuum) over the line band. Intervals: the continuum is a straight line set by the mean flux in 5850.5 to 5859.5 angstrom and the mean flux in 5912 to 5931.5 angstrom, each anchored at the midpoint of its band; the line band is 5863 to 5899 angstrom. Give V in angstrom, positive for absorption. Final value 2.6 angstrom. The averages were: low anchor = 141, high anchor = 143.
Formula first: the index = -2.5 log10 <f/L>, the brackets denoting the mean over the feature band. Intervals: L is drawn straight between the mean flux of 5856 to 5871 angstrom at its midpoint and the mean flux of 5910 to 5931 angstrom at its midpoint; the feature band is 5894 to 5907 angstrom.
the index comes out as 0.10 mag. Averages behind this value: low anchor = 141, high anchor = 143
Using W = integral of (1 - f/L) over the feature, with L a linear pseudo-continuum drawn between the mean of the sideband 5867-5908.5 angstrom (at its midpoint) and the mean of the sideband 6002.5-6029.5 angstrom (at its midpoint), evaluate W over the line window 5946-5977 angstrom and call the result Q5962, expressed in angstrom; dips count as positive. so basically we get -1.7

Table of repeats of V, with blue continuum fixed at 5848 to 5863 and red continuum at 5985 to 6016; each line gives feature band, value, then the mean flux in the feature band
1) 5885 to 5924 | 2.89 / 132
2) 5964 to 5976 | 0.04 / 142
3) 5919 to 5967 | -0.81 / 145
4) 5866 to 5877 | -0.12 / 144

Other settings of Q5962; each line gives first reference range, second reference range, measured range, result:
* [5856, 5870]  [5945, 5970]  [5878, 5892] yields 1.5 angstrom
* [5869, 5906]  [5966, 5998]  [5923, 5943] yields -1.3 angstrom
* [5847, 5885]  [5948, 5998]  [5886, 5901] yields 2.9 angstrom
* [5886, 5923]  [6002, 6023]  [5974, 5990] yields -0.6 angstrom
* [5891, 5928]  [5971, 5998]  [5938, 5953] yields -0.8 angstrom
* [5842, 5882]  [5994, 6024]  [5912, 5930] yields 0.0 angstrom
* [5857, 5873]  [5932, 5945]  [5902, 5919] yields 0.3 angstrom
